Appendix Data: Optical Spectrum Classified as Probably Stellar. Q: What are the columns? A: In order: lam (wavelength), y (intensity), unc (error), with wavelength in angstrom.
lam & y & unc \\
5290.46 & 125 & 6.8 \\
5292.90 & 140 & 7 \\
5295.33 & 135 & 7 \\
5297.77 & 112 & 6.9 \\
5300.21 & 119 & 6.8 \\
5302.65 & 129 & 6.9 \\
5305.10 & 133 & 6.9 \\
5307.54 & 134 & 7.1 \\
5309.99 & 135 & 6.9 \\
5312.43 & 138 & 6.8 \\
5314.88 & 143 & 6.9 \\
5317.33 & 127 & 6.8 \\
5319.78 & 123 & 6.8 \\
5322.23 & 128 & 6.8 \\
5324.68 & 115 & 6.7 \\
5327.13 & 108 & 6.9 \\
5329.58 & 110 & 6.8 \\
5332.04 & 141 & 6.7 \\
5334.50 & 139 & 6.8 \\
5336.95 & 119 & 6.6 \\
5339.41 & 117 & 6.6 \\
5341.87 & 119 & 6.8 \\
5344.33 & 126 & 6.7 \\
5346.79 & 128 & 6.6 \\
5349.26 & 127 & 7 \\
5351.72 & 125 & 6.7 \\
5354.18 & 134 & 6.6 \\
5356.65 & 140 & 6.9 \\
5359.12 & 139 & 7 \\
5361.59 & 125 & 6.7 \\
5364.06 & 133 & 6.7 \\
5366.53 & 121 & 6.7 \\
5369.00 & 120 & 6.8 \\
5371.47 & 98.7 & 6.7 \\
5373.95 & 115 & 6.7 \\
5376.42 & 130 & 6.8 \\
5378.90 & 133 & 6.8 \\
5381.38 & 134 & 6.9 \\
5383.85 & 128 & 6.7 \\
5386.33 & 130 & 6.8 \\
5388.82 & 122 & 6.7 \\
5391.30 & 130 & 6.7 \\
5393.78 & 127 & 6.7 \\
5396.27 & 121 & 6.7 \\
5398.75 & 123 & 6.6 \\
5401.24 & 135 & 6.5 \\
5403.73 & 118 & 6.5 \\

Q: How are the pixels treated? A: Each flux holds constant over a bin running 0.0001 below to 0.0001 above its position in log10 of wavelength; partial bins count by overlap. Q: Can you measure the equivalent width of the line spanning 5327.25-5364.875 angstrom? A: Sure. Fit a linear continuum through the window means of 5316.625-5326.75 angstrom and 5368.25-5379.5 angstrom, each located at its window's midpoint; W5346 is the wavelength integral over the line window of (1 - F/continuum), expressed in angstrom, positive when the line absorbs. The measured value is -2.26 angstrom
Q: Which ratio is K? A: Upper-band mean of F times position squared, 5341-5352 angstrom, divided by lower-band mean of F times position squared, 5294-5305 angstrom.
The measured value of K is 1.0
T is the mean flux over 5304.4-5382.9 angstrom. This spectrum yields 127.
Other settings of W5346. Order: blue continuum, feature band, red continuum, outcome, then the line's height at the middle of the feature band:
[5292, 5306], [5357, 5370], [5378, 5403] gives -0.07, 128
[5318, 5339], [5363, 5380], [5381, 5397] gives 0.63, 126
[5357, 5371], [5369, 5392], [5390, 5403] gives 0.48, 127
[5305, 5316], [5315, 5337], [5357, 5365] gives 1.81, 136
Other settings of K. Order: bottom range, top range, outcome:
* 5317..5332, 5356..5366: 1.12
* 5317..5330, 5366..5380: 1.03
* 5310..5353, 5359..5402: 1.02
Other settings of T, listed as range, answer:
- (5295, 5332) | 126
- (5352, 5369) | 131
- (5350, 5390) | 127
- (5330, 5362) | 129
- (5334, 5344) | 123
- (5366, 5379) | 118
